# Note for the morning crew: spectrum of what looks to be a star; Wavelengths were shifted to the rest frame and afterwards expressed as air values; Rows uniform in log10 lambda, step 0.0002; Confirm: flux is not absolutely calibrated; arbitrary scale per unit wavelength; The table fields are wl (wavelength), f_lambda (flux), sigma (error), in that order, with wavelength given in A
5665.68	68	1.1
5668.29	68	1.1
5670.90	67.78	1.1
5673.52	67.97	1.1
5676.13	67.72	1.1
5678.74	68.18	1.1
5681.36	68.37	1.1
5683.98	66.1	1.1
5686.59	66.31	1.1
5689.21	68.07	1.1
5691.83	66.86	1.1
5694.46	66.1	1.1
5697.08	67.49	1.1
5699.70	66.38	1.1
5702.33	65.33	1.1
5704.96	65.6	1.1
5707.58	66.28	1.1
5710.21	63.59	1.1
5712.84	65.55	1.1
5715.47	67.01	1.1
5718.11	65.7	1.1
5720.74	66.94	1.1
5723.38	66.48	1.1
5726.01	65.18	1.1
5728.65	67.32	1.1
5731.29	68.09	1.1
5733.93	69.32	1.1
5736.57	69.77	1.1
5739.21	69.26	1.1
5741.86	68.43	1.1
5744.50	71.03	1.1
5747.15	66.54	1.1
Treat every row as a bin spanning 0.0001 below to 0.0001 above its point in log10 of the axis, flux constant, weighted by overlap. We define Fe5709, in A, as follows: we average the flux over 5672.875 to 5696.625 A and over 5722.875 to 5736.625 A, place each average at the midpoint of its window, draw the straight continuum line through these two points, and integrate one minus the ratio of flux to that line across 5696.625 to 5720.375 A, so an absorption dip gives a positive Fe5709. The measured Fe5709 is 0.6 A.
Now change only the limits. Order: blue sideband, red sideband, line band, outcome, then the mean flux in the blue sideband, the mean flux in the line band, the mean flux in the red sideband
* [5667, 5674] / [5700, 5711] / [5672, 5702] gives -0.2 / 67.8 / 67.2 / 65.4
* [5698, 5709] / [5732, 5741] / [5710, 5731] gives 0.5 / 66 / 66.2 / 69.3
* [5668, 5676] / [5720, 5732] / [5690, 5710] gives 0.3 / 67.8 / 66.2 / 66.7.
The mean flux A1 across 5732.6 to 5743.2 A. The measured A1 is 69.2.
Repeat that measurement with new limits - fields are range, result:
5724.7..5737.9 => 67.9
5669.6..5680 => 67.9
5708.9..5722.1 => 65.7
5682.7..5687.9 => 66.3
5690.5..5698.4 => 66.8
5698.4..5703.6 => 65.8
